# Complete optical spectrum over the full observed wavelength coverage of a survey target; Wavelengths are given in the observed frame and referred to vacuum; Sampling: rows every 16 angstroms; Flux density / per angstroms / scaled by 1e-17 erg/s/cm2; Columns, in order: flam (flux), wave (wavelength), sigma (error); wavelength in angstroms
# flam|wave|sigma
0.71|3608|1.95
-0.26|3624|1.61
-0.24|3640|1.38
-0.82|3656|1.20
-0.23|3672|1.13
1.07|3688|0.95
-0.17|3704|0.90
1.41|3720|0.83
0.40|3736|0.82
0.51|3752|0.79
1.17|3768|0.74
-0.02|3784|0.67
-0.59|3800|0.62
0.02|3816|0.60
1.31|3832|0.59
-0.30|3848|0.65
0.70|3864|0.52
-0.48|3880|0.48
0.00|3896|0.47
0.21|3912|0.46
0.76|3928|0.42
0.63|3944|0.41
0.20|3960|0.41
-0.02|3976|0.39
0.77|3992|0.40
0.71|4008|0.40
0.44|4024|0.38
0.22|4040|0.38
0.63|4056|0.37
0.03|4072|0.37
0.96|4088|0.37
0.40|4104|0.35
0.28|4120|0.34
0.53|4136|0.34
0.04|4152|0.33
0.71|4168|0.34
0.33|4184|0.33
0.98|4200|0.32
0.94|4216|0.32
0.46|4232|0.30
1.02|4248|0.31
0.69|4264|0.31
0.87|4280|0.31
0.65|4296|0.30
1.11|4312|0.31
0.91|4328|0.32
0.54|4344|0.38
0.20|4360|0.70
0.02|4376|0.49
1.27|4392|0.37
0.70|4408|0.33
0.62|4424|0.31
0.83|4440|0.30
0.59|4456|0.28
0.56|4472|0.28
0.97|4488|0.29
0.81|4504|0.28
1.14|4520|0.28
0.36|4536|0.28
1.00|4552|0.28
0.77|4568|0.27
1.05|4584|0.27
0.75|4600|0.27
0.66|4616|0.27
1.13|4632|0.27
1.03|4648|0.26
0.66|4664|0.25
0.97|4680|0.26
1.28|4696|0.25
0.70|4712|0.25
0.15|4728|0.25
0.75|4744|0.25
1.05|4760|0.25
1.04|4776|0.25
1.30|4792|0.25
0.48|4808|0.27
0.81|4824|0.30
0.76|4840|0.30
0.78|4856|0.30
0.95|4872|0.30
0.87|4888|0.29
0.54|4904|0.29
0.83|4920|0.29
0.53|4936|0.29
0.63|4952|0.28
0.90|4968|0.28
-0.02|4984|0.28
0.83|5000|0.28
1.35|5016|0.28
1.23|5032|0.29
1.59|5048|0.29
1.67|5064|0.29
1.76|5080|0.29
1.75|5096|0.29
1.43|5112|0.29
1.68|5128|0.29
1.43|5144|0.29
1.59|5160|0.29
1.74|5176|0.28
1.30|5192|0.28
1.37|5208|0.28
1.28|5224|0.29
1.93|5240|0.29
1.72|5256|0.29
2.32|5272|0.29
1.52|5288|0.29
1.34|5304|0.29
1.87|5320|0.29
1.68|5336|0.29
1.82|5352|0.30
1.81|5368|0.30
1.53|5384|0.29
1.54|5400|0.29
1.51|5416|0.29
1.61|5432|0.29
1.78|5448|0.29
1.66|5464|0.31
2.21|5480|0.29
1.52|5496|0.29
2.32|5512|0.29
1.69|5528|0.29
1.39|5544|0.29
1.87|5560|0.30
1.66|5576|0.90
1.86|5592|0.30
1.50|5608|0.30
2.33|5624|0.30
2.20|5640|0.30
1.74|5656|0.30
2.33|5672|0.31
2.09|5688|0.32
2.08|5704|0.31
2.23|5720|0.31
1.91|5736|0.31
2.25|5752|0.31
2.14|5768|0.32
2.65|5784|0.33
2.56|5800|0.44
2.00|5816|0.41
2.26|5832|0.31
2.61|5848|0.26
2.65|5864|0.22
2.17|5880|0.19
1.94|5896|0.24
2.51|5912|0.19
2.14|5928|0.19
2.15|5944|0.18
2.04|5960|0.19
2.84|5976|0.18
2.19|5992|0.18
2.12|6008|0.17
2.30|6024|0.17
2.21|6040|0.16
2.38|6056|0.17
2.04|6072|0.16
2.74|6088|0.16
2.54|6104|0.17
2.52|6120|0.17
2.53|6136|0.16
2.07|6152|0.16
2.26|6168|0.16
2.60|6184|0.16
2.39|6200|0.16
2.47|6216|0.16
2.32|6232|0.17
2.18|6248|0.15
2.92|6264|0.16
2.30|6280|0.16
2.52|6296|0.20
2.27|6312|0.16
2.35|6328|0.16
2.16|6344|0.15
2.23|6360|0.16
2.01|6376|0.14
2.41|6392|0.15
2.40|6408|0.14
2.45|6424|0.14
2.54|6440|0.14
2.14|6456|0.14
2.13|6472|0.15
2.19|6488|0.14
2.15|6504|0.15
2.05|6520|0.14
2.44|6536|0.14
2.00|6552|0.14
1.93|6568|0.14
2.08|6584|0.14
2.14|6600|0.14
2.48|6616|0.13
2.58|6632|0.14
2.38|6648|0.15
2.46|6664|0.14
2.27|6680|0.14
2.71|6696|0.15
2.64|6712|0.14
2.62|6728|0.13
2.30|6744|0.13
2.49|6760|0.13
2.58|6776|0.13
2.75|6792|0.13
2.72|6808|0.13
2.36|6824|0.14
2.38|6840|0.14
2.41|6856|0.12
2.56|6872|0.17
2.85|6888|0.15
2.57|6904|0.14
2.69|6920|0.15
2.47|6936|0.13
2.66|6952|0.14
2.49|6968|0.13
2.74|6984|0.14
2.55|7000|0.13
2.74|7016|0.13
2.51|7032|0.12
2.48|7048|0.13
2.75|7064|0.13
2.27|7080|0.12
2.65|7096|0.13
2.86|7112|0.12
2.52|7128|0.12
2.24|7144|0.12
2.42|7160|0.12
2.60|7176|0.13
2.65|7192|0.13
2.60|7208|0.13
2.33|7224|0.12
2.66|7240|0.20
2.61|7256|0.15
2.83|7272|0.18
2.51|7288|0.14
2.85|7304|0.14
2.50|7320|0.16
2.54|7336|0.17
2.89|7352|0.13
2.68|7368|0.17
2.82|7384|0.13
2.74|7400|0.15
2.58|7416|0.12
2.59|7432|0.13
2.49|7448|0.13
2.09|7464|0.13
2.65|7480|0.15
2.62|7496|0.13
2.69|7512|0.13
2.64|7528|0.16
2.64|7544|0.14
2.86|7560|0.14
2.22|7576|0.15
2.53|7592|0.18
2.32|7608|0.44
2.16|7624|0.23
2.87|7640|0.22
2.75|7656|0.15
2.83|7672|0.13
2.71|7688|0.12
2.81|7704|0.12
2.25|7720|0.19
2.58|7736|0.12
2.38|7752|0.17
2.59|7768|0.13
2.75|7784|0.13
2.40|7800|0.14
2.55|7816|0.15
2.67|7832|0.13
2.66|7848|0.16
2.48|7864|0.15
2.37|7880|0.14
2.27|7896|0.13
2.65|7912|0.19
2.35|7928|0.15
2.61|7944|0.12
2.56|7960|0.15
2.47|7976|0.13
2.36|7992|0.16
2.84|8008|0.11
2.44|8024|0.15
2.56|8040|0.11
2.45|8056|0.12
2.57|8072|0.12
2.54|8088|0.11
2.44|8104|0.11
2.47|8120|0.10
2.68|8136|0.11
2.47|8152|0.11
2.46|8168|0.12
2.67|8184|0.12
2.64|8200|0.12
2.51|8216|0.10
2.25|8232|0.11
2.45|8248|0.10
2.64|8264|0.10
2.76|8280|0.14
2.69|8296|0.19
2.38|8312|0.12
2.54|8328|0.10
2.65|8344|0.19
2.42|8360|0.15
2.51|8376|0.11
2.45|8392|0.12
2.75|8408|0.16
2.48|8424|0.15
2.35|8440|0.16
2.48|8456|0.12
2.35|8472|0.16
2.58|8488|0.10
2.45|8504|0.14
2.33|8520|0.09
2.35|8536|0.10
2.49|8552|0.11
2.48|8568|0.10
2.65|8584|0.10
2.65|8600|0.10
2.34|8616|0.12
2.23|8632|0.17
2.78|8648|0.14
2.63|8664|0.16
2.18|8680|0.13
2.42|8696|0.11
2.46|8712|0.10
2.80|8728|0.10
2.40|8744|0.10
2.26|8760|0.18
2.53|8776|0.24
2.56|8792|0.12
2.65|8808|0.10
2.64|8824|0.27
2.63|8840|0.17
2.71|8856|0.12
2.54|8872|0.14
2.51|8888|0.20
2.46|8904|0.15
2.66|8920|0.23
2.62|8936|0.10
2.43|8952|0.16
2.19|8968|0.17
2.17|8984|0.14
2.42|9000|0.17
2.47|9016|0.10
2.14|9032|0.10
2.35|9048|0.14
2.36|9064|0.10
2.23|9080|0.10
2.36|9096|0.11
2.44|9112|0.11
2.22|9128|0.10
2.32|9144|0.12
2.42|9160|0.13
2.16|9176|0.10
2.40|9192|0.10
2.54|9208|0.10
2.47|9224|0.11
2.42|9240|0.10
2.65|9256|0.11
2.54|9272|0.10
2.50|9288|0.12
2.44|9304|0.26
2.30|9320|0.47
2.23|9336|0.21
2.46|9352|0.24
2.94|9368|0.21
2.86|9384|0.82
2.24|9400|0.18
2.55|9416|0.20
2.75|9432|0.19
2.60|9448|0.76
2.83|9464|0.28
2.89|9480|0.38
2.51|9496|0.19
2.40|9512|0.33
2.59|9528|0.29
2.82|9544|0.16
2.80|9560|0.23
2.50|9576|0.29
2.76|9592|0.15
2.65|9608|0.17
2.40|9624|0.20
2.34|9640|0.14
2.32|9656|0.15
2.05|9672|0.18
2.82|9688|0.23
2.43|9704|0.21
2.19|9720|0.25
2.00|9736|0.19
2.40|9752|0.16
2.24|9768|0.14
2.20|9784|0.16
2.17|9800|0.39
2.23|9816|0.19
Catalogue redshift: 0.266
